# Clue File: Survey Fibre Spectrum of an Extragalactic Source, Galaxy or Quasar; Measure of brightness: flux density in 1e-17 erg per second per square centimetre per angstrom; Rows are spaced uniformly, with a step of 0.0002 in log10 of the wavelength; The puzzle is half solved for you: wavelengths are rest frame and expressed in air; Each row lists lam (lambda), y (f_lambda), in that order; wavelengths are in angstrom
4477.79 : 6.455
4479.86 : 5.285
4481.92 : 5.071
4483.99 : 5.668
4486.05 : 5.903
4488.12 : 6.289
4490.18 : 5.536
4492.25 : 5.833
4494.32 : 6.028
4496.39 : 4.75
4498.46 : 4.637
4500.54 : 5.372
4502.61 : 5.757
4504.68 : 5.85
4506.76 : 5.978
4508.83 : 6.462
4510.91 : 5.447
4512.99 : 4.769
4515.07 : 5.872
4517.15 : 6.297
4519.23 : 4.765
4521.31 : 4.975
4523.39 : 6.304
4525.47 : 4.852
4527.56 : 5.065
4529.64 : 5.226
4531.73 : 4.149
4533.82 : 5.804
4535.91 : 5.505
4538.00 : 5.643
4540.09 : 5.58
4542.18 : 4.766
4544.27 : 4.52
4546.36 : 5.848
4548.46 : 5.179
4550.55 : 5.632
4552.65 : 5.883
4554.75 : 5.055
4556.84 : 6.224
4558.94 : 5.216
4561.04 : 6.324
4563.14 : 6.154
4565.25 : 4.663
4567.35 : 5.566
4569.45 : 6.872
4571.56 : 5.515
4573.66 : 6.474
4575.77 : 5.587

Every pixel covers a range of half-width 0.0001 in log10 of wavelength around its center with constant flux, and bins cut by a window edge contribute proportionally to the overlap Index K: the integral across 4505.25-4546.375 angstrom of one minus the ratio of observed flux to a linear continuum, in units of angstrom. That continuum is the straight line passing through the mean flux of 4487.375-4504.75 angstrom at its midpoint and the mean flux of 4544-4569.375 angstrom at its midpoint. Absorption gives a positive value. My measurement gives 1.4 angstrom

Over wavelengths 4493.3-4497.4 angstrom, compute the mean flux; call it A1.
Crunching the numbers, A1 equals 5.39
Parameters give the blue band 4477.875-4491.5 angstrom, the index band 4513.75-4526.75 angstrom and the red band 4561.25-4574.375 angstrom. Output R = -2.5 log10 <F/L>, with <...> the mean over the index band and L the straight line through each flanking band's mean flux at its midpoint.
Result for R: 0.05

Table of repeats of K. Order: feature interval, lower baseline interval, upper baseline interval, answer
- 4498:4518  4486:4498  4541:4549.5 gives -0.7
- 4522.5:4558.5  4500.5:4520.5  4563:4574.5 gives 2.5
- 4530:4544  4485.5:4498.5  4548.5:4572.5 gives 1.2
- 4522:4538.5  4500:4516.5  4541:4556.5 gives 0.6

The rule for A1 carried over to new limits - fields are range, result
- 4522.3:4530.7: 5.36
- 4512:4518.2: 5.65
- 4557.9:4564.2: 5.89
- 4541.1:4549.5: 5.08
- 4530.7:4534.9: 4.98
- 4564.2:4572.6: 5.66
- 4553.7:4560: 5.5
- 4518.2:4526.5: 5.23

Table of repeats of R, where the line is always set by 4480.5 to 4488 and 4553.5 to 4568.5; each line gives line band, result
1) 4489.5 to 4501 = 0.05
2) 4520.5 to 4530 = 0.06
